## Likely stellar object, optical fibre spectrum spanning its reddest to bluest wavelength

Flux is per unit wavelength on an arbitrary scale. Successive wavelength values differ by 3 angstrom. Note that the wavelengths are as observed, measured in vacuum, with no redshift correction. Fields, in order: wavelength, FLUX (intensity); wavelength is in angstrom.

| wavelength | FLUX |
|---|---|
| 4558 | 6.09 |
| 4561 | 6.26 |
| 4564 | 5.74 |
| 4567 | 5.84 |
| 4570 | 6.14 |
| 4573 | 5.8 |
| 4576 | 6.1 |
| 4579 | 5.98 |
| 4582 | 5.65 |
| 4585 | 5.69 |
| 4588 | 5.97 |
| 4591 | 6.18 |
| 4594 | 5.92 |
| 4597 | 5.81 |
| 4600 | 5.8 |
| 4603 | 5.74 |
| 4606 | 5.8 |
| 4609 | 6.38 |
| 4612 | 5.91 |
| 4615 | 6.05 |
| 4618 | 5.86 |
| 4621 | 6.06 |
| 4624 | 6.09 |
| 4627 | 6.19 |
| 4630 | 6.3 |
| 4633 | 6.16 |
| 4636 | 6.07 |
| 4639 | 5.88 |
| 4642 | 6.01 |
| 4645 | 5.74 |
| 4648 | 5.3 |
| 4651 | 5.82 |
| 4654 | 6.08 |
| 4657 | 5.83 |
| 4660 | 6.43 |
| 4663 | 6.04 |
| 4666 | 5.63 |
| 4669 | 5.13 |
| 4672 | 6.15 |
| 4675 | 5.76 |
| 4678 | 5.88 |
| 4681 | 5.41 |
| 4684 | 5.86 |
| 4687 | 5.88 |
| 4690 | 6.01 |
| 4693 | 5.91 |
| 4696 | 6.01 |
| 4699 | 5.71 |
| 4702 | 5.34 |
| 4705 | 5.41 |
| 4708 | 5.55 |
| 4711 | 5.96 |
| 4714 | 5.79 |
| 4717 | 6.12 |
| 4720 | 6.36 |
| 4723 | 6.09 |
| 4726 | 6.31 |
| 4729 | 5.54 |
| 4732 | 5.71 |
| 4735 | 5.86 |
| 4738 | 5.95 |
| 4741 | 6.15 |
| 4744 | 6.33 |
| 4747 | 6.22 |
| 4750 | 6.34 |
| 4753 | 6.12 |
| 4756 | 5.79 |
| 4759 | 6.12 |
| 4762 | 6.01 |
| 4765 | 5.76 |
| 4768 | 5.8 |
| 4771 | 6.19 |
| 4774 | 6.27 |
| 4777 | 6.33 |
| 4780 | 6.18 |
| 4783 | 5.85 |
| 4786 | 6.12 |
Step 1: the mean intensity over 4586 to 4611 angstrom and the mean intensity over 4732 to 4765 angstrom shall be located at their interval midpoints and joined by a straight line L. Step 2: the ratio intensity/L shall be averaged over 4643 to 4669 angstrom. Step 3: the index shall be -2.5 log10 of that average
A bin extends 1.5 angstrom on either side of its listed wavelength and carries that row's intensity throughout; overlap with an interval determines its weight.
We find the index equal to 0.031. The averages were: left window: 5.94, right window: 6.06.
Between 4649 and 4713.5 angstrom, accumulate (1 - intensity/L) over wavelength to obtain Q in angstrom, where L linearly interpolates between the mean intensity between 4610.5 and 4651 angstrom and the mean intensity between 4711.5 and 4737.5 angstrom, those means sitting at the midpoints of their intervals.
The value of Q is 1.9 angstrom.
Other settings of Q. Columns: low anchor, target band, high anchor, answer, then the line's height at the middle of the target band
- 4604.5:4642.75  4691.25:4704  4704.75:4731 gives 0.47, 5.95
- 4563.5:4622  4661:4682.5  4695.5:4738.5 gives 0.51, 5.87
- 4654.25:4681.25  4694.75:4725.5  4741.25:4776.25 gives 0.57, 5.96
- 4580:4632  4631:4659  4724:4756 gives 0.44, 5.99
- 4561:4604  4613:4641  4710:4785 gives -0.62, 5.94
